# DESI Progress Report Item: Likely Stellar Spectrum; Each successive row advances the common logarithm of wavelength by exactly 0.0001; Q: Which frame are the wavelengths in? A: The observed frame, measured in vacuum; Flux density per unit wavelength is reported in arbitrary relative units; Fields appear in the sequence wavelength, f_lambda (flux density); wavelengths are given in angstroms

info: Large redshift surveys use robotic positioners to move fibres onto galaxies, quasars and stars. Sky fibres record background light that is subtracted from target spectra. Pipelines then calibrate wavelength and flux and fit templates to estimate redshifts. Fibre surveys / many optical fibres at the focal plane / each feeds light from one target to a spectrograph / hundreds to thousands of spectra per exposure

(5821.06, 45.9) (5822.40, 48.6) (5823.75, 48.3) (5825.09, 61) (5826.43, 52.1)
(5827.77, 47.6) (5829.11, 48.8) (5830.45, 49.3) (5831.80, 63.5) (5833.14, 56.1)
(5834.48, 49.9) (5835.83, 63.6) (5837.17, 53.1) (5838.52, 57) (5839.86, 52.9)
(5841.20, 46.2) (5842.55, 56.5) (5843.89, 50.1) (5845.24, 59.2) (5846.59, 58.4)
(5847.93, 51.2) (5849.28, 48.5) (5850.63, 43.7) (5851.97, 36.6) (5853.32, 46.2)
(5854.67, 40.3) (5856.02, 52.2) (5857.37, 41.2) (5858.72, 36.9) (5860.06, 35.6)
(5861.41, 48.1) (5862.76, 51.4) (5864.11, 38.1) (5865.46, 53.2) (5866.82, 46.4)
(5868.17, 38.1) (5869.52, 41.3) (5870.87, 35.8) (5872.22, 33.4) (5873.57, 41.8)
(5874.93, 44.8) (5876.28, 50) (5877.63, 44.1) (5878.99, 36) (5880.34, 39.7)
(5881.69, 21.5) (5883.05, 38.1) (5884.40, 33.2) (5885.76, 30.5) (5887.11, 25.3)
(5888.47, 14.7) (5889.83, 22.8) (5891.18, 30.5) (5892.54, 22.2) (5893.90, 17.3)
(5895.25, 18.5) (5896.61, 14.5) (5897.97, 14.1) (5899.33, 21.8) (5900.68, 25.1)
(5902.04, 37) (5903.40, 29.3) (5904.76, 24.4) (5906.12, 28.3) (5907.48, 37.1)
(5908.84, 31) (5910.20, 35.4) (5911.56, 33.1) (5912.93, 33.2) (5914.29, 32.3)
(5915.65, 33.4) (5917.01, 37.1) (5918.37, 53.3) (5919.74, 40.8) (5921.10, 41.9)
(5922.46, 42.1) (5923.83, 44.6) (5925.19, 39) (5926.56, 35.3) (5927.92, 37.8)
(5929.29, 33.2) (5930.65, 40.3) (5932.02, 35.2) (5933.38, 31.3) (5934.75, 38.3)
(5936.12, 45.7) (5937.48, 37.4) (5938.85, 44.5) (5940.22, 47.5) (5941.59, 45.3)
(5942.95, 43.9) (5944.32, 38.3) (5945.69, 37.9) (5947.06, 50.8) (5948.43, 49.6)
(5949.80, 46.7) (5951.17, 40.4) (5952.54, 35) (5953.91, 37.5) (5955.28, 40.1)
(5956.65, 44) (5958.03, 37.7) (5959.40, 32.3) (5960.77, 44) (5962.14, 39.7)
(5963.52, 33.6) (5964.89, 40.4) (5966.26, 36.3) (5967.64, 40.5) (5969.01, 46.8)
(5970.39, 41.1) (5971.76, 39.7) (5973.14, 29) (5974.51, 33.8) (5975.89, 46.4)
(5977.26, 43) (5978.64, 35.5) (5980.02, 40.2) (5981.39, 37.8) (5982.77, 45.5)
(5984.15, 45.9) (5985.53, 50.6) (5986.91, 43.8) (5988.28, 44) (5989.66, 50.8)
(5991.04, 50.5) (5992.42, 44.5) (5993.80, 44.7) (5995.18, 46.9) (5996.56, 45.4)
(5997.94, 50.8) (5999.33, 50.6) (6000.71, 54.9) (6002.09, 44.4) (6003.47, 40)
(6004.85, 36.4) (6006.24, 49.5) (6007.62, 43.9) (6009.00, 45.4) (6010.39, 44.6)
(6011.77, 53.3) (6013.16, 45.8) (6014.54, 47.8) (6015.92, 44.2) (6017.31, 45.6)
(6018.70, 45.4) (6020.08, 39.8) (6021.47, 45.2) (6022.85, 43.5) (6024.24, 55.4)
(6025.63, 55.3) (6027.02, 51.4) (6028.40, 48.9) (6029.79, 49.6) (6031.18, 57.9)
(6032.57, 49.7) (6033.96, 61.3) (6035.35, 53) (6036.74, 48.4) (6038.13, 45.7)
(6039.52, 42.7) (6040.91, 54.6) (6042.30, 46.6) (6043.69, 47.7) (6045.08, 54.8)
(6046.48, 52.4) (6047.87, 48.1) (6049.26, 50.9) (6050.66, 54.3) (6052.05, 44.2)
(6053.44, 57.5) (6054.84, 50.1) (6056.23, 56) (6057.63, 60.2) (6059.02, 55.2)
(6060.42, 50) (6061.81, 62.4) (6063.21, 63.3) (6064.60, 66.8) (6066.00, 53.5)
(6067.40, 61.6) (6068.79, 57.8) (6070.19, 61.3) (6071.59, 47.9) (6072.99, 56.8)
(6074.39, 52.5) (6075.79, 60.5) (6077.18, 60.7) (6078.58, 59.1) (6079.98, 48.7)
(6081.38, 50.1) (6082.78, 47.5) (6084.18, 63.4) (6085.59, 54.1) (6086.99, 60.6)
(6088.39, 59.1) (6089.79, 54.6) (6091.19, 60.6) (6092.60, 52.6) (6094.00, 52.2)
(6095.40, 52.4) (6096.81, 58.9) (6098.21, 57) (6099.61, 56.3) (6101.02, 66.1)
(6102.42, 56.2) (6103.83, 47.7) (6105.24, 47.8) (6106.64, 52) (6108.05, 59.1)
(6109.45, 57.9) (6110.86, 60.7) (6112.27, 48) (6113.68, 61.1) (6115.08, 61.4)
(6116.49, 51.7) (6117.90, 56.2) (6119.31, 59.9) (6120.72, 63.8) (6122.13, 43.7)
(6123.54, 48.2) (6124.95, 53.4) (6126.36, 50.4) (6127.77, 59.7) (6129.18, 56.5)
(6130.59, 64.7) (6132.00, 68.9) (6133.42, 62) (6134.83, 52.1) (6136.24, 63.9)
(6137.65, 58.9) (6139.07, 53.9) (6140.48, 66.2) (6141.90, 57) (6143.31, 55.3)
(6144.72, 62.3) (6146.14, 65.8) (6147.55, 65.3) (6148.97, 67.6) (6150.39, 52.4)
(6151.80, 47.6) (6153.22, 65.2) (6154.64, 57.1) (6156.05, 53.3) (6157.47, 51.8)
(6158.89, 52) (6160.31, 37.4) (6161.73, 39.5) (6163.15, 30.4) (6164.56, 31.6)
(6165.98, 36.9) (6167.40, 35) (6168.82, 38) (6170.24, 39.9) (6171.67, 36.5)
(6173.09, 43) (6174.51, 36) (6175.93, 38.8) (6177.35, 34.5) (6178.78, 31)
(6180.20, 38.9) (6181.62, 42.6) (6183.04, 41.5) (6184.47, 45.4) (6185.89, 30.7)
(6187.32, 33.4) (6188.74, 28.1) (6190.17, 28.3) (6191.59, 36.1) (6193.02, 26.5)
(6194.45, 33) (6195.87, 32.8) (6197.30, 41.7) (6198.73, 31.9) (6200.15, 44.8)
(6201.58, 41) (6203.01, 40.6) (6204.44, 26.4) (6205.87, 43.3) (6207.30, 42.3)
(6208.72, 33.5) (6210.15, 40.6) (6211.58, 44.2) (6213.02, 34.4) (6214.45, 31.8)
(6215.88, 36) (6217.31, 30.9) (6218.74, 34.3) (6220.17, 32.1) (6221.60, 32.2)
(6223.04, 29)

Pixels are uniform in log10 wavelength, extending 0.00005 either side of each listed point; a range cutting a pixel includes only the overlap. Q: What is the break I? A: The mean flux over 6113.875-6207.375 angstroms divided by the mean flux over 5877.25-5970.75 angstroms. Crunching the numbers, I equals 1.32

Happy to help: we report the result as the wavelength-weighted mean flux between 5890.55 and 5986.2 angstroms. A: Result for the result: 37.1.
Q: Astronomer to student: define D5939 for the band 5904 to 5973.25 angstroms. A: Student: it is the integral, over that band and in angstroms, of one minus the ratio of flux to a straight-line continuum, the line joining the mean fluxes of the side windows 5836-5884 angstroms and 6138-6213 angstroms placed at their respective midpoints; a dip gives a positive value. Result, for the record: 8.4 angstroms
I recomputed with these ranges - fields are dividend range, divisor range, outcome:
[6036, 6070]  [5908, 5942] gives 1.39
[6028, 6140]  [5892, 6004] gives 1.43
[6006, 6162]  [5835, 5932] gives 1.42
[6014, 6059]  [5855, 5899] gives 1.45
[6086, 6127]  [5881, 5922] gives 1.89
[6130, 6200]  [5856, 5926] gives 1.32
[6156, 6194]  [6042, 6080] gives 0.68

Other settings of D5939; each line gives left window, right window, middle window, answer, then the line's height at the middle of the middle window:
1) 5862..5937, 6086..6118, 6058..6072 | -1.6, 52.1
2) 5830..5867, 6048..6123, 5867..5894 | 9.0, 50.4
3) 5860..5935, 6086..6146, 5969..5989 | 0.7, 42.9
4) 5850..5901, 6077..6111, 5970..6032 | 1.7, 46.8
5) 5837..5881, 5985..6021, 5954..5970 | 2.3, 46.1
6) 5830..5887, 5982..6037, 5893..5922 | 9.9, 46.1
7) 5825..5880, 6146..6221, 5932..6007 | 4.2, 44.9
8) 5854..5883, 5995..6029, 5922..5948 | 2.0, 44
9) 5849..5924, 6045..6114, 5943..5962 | 0.5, 42.3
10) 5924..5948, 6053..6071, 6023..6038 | 0.3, 53.6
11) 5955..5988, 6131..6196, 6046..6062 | -3.9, 42.8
